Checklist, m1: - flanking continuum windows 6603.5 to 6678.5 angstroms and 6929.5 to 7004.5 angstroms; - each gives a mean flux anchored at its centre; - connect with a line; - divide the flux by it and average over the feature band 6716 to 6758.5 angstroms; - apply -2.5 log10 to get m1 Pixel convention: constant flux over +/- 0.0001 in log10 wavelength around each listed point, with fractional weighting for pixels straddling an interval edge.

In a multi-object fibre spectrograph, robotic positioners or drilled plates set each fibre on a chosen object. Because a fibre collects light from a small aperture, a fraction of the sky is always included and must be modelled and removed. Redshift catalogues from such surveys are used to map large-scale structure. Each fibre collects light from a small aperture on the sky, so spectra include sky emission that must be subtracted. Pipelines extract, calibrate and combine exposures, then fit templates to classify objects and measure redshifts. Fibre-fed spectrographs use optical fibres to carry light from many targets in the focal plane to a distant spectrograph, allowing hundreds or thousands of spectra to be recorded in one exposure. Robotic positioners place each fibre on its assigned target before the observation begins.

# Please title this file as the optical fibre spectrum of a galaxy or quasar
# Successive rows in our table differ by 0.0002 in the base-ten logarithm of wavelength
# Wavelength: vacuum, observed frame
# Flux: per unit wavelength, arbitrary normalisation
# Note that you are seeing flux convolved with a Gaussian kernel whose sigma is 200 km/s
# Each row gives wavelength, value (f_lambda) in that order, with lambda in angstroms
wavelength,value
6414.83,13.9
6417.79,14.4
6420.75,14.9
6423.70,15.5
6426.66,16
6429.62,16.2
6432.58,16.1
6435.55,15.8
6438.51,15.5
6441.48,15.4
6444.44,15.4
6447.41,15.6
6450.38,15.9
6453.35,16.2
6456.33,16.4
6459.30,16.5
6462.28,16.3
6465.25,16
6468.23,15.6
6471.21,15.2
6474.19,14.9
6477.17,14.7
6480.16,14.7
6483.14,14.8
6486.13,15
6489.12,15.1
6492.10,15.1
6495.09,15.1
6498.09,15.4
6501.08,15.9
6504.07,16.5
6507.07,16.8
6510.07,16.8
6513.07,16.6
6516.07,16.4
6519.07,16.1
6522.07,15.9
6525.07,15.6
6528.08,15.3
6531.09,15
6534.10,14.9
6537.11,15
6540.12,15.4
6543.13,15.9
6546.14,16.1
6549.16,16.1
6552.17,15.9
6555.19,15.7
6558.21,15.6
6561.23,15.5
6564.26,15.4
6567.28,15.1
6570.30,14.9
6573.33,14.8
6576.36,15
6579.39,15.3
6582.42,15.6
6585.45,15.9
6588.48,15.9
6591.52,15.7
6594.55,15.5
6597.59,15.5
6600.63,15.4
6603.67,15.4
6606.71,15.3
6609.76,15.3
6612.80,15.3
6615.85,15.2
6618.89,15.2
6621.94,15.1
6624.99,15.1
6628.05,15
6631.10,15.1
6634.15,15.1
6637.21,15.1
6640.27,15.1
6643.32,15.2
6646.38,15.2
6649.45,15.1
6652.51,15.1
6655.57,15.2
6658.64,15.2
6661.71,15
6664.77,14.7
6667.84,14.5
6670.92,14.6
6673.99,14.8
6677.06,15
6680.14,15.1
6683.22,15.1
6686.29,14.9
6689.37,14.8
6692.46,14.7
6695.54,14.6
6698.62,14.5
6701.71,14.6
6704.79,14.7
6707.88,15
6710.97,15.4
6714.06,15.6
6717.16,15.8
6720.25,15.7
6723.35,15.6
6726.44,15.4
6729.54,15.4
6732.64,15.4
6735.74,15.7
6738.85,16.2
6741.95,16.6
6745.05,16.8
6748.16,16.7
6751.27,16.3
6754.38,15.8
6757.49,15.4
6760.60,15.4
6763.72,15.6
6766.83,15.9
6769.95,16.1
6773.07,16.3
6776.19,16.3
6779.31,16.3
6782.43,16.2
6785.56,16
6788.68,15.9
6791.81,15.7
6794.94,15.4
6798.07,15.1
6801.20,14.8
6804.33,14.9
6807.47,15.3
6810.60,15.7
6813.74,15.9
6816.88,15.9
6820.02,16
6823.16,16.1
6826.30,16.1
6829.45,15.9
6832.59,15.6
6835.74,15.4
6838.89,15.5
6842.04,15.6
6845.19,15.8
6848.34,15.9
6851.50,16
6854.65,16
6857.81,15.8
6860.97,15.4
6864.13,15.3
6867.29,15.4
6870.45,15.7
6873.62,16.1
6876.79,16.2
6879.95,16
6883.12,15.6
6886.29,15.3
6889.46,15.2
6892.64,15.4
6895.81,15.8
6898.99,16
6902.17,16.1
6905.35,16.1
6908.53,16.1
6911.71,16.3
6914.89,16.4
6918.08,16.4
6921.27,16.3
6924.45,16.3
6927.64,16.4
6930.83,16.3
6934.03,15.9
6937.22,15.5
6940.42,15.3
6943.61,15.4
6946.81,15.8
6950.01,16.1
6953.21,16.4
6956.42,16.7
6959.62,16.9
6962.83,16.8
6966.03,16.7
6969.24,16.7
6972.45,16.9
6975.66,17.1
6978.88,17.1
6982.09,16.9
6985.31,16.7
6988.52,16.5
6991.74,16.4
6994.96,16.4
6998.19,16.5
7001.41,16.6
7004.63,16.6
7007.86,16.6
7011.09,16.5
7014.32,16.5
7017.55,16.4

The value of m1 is -0.03 mag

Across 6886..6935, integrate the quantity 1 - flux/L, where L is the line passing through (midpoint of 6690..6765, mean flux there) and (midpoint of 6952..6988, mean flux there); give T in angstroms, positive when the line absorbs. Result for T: 1.3 angstroms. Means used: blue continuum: 15.5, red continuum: 16.8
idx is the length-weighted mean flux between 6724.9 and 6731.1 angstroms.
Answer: 15.4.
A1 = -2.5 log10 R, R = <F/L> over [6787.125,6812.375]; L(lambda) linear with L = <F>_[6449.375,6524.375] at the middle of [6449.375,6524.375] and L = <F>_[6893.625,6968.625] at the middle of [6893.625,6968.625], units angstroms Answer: 0.05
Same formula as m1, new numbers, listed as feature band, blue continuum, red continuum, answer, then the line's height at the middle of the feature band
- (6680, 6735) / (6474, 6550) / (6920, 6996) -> 0.056 mag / 15.9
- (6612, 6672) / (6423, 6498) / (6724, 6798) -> 0.051 mag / 15.8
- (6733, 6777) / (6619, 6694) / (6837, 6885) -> -0.048 mag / 15.4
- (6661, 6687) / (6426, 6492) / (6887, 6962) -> 0.067 mag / 15.8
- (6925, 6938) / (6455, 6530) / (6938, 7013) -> 0.023 mag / 16.4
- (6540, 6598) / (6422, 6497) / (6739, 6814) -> 0.008 mag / 15.7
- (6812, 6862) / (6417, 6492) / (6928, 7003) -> 0.026 mag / 16.2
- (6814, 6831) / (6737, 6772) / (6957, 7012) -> 0.018 mag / 16.3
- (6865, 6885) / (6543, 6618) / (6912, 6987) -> 0.027 mag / 16.2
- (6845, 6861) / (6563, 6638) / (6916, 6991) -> 0.015 mag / 16.1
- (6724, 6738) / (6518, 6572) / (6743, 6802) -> 0.022 mag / 15.8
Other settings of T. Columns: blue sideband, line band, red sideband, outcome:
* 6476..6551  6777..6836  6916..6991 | 1.6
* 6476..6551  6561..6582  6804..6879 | 0.7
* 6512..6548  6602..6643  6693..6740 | 0.8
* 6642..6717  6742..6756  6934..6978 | -1.0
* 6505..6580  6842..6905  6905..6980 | 1.8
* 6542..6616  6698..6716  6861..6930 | 0.8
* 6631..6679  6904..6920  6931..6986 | -0.1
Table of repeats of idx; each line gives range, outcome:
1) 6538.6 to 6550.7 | 15.9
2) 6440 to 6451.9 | 15.6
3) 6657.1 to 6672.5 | 14.8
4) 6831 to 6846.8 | 15.6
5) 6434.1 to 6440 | 15.6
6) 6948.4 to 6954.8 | 16.3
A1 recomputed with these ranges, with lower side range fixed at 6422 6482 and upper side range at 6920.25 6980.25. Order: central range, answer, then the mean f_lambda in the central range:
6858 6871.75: 0.05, 15.5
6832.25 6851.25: 0.04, 15.7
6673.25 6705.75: 0.08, 14.8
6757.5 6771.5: 0.03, 15.7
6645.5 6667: 0.06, 15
